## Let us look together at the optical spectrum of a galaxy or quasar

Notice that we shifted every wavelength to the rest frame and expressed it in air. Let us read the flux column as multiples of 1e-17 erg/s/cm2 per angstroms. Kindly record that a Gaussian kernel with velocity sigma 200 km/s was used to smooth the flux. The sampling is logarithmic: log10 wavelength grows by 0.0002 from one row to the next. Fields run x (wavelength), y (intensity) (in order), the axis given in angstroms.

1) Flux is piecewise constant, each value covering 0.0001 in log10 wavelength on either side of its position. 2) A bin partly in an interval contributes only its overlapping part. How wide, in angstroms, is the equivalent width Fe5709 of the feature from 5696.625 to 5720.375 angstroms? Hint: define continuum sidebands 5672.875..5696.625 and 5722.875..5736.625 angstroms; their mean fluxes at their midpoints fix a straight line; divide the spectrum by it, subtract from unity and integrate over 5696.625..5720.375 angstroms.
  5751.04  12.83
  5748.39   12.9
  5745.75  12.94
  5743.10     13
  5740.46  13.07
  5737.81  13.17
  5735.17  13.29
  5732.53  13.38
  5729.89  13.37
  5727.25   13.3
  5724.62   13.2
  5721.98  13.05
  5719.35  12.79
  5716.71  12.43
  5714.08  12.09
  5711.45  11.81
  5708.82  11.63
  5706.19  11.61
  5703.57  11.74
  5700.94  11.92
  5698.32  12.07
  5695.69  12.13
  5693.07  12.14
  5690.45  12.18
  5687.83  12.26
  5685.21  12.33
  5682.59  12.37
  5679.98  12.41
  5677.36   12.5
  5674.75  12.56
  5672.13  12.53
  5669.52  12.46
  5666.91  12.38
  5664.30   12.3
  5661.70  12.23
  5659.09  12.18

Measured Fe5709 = 1.55 angstroms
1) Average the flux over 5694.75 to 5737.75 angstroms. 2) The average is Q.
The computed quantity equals 12.5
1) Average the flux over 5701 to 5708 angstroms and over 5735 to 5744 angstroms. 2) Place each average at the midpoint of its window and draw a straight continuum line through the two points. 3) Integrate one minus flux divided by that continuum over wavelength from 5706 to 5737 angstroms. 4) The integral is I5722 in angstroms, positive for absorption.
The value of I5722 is -0.8 angstroms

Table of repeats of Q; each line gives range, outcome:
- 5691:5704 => 12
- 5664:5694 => 12.4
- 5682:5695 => 12.2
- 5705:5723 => 12.2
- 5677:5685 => 12.4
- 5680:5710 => 12.1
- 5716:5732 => 13.1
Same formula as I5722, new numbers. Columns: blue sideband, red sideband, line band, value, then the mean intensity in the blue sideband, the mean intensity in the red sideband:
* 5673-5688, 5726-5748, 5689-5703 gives 0.6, 12.4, 13.2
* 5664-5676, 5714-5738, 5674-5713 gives 1.8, 12.5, 13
